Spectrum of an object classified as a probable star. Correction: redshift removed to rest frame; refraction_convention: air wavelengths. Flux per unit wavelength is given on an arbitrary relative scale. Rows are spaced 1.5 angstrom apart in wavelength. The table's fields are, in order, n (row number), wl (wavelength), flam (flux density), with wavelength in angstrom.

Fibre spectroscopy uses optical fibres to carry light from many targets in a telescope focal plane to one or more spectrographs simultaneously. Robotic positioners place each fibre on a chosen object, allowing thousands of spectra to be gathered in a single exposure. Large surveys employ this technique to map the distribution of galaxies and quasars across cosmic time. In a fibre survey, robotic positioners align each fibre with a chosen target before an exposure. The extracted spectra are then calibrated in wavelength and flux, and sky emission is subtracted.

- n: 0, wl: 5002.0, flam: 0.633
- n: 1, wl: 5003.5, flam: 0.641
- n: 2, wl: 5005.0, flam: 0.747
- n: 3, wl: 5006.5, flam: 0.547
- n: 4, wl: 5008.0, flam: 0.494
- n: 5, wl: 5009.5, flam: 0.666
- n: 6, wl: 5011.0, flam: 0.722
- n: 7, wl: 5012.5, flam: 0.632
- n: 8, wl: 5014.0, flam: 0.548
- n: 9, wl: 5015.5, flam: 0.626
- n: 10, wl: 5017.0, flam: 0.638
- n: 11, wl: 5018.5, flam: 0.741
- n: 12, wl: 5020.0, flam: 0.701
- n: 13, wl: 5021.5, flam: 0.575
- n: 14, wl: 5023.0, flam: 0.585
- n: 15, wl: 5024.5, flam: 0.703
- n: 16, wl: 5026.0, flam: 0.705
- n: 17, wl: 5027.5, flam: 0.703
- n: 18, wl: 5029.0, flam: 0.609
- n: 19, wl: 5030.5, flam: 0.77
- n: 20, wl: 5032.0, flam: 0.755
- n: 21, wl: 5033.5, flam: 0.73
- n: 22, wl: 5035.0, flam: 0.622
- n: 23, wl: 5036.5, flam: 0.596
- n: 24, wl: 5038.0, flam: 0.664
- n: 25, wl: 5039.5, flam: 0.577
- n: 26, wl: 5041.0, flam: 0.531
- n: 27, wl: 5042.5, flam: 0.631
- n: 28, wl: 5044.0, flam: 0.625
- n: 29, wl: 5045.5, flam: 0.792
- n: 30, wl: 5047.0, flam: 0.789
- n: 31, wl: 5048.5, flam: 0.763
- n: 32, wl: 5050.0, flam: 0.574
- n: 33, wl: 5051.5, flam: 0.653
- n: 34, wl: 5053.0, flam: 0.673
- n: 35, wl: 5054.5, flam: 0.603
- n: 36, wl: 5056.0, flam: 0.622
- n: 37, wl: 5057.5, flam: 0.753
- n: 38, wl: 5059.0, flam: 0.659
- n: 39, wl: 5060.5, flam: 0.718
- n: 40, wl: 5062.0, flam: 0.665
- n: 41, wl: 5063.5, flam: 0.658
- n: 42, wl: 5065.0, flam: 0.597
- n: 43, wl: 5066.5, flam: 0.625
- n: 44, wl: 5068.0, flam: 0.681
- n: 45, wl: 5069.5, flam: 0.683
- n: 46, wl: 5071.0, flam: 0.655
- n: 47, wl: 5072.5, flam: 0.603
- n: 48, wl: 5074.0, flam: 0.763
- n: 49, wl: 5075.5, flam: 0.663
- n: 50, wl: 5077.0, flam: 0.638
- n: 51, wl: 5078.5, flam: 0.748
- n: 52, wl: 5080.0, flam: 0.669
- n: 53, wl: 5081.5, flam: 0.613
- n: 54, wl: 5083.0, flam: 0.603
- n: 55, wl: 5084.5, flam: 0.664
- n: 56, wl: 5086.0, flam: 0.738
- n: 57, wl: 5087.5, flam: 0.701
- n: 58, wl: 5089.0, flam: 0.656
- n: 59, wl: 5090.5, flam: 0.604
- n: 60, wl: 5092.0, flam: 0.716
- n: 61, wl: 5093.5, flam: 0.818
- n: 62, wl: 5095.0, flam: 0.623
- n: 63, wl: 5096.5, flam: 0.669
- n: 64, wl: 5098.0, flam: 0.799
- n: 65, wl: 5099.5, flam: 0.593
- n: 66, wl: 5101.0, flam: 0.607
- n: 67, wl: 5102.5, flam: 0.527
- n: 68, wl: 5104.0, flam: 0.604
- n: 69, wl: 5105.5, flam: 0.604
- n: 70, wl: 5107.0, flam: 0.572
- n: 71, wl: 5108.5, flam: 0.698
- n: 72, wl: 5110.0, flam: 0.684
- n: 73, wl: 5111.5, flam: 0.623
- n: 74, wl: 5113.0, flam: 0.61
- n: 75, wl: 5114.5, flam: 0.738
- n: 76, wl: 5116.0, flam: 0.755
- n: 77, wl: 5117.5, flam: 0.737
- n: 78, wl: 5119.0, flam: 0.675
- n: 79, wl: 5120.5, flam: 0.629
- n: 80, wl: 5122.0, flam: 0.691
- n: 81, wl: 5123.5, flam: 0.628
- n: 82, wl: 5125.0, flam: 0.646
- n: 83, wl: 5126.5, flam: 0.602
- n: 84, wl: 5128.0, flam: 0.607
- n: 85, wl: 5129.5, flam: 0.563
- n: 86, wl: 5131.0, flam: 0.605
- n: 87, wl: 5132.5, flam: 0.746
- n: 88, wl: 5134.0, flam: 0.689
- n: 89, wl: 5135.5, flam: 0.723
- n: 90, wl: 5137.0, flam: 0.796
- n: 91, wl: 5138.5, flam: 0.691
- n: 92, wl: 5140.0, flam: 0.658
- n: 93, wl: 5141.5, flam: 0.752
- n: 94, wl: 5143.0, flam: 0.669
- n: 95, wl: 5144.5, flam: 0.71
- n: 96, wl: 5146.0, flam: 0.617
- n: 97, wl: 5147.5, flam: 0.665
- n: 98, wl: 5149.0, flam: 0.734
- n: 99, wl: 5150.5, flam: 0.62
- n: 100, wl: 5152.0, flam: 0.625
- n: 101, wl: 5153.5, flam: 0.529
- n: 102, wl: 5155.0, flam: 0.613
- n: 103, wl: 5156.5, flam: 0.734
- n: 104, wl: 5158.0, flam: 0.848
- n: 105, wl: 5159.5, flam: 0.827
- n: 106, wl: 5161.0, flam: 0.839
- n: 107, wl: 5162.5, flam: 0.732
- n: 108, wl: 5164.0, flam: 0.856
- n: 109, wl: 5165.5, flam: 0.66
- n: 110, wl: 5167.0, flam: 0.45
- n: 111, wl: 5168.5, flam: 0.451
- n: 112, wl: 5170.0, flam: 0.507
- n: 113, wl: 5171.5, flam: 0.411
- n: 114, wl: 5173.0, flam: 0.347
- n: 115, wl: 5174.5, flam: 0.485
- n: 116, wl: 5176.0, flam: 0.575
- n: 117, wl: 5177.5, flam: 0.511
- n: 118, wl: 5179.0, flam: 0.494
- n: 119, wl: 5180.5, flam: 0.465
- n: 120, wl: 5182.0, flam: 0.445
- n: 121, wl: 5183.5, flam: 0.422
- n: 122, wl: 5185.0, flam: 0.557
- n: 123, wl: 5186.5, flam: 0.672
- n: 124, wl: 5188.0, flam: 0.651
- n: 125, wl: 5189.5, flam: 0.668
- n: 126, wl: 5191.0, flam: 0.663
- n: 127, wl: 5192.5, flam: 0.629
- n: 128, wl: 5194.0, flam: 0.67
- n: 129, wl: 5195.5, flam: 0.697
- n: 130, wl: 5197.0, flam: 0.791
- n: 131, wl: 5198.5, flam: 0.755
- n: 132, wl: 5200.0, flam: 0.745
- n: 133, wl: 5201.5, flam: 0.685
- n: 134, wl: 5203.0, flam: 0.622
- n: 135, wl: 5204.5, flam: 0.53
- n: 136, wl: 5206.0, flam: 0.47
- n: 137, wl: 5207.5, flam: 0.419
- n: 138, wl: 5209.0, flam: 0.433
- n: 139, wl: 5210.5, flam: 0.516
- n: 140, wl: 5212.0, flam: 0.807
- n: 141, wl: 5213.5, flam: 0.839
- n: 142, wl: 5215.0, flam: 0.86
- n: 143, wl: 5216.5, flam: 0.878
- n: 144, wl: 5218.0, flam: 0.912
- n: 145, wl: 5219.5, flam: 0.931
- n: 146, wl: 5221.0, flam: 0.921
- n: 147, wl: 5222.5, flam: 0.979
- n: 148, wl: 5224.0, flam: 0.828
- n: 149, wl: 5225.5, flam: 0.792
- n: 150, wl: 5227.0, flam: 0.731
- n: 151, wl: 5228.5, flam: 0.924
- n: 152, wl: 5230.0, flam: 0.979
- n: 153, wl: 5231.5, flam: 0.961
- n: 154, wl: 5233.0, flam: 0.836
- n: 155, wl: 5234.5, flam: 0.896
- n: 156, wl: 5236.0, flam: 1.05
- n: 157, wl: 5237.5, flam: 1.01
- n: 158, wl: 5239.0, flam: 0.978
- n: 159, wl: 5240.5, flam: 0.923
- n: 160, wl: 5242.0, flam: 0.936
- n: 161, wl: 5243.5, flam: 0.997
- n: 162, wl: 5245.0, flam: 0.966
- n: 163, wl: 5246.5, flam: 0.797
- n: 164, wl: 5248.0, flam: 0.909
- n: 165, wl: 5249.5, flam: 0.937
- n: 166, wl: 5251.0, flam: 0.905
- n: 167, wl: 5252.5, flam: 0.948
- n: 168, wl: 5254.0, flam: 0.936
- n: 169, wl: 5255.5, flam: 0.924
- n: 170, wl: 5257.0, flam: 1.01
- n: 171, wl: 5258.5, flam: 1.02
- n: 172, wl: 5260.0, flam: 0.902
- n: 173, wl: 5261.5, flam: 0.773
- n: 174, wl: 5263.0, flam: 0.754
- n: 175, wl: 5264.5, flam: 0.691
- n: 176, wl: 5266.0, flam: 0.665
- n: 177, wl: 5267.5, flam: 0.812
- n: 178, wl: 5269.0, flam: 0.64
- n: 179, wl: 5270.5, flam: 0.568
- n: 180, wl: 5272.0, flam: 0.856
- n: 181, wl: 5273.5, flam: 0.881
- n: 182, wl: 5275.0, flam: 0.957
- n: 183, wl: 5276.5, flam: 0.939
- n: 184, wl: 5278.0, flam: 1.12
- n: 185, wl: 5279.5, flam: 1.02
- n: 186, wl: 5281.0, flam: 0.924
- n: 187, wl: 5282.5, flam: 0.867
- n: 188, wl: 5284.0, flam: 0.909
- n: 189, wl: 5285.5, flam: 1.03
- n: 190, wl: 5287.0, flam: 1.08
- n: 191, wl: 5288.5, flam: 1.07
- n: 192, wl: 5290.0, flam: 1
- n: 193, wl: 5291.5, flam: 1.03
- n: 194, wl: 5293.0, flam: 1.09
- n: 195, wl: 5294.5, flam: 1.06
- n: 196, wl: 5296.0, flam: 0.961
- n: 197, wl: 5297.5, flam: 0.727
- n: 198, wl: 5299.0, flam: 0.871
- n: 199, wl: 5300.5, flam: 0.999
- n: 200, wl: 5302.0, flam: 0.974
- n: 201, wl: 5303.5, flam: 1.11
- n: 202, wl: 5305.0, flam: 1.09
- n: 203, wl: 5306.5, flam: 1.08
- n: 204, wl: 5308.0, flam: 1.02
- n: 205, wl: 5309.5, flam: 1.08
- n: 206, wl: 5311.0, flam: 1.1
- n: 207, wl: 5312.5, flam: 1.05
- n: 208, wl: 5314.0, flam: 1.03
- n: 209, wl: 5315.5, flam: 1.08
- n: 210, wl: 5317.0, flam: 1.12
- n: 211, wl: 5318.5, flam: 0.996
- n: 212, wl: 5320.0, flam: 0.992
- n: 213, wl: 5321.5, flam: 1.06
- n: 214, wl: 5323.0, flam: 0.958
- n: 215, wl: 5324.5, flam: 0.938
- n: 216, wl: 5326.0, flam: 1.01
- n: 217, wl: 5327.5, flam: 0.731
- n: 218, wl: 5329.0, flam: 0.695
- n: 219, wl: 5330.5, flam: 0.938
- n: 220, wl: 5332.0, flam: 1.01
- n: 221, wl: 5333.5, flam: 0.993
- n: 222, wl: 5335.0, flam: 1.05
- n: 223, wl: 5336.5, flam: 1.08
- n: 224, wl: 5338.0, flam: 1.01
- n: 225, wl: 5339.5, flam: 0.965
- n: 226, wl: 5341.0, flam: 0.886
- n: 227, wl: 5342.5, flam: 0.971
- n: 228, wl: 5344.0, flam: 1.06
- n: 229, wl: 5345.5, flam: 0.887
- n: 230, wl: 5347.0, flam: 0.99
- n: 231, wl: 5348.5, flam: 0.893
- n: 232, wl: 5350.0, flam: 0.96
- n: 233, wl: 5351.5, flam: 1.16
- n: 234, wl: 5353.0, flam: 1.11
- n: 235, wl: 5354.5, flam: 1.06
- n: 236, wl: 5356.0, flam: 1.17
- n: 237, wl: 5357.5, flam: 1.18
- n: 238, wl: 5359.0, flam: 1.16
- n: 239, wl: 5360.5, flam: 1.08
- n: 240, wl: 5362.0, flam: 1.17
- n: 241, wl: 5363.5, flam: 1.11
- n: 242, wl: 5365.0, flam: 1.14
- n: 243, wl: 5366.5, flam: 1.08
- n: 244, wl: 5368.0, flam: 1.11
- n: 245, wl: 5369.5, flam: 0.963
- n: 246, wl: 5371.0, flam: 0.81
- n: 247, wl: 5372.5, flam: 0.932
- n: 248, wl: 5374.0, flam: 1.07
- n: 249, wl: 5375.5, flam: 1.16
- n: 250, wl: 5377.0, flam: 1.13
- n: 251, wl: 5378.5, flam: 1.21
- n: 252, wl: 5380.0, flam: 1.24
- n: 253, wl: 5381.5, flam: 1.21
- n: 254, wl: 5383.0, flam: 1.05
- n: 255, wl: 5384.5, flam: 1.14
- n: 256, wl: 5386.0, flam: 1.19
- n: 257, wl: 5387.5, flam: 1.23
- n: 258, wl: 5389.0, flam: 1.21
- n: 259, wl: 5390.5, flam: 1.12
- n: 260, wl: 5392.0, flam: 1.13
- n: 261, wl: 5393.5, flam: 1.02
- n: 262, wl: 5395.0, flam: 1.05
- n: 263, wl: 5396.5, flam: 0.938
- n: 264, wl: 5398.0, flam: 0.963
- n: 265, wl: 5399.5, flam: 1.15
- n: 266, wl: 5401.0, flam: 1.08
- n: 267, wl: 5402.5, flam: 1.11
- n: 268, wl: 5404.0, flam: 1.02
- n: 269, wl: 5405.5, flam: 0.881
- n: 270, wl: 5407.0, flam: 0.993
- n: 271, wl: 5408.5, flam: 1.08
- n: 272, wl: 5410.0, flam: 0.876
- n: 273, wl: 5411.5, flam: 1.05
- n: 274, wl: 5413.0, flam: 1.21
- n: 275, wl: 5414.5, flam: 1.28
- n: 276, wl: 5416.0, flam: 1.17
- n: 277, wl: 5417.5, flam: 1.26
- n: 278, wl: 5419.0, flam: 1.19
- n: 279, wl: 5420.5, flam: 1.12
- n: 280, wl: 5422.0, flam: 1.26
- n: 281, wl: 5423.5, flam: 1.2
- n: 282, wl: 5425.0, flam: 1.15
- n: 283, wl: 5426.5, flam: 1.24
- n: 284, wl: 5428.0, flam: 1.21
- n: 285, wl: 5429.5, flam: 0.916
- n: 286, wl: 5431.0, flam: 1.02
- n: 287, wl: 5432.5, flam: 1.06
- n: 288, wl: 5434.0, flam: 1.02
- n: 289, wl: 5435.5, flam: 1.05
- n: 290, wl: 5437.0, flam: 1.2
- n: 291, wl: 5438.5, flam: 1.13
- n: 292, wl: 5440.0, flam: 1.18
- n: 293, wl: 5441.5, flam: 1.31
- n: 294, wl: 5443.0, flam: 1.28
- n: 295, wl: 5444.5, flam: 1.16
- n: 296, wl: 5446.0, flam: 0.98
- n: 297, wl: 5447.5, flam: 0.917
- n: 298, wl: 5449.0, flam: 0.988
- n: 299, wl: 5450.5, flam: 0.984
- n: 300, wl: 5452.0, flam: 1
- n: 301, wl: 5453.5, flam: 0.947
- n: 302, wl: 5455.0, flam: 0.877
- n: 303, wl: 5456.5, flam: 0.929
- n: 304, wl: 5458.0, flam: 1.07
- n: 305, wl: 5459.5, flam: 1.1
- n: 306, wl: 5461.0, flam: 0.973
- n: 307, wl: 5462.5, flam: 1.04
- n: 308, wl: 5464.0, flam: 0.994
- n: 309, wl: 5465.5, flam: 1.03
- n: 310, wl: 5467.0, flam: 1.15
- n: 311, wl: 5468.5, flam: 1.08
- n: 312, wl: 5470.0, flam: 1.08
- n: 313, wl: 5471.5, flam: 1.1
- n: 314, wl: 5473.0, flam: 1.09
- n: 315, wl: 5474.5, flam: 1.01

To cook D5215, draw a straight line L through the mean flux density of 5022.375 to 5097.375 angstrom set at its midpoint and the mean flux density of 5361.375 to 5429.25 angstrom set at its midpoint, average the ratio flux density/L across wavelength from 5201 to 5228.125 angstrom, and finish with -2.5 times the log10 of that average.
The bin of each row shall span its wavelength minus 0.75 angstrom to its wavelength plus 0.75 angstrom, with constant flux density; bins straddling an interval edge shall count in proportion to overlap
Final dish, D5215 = 0.19 mag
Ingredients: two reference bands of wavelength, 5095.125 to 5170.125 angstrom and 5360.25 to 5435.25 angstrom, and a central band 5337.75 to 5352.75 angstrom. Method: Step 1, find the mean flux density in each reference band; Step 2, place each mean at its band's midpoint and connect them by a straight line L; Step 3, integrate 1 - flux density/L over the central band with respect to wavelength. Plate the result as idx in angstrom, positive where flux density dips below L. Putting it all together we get 0.5 angstrom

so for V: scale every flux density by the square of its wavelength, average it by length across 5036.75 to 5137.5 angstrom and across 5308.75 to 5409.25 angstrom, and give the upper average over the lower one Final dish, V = 1.8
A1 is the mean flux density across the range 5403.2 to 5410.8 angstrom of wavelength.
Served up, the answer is 0.971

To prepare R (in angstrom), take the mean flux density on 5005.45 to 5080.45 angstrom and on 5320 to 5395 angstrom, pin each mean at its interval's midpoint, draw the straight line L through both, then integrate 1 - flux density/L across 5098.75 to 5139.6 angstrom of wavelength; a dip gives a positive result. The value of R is 5.4 angstrom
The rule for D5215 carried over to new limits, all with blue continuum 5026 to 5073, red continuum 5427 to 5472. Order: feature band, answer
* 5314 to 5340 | -0.046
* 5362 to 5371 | -0.093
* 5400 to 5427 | -0.096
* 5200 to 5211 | 0.451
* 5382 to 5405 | -0.091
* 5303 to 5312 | -0.173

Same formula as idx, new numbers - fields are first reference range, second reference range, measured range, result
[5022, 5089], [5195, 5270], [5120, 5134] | 1.8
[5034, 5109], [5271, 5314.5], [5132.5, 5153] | 2.1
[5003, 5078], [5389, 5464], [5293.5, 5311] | -1.1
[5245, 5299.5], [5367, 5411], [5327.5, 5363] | -0.2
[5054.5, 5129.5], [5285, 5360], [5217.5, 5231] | -0.4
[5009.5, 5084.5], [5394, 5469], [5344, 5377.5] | -2.0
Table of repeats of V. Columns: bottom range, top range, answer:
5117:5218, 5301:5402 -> 1.76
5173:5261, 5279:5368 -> 1.37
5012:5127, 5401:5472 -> 1.88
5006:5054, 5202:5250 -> 1.37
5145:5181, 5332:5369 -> 1.85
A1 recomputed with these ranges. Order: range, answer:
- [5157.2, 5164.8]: 0.819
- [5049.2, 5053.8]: 0.634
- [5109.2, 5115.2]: 0.663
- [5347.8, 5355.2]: 1.04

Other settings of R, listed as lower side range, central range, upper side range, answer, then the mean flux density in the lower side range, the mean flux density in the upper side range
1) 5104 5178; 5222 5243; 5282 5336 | -2.0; 0.648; 0.995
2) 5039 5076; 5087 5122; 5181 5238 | 1.2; 0.663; 0.739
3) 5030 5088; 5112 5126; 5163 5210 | -1.2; 0.668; 0.573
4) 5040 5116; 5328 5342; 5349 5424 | 1.0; 0.663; 1.1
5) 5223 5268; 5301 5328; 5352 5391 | -0.3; 0.894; 1.12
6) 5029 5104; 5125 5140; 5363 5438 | 1.7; 0.666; 1.1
